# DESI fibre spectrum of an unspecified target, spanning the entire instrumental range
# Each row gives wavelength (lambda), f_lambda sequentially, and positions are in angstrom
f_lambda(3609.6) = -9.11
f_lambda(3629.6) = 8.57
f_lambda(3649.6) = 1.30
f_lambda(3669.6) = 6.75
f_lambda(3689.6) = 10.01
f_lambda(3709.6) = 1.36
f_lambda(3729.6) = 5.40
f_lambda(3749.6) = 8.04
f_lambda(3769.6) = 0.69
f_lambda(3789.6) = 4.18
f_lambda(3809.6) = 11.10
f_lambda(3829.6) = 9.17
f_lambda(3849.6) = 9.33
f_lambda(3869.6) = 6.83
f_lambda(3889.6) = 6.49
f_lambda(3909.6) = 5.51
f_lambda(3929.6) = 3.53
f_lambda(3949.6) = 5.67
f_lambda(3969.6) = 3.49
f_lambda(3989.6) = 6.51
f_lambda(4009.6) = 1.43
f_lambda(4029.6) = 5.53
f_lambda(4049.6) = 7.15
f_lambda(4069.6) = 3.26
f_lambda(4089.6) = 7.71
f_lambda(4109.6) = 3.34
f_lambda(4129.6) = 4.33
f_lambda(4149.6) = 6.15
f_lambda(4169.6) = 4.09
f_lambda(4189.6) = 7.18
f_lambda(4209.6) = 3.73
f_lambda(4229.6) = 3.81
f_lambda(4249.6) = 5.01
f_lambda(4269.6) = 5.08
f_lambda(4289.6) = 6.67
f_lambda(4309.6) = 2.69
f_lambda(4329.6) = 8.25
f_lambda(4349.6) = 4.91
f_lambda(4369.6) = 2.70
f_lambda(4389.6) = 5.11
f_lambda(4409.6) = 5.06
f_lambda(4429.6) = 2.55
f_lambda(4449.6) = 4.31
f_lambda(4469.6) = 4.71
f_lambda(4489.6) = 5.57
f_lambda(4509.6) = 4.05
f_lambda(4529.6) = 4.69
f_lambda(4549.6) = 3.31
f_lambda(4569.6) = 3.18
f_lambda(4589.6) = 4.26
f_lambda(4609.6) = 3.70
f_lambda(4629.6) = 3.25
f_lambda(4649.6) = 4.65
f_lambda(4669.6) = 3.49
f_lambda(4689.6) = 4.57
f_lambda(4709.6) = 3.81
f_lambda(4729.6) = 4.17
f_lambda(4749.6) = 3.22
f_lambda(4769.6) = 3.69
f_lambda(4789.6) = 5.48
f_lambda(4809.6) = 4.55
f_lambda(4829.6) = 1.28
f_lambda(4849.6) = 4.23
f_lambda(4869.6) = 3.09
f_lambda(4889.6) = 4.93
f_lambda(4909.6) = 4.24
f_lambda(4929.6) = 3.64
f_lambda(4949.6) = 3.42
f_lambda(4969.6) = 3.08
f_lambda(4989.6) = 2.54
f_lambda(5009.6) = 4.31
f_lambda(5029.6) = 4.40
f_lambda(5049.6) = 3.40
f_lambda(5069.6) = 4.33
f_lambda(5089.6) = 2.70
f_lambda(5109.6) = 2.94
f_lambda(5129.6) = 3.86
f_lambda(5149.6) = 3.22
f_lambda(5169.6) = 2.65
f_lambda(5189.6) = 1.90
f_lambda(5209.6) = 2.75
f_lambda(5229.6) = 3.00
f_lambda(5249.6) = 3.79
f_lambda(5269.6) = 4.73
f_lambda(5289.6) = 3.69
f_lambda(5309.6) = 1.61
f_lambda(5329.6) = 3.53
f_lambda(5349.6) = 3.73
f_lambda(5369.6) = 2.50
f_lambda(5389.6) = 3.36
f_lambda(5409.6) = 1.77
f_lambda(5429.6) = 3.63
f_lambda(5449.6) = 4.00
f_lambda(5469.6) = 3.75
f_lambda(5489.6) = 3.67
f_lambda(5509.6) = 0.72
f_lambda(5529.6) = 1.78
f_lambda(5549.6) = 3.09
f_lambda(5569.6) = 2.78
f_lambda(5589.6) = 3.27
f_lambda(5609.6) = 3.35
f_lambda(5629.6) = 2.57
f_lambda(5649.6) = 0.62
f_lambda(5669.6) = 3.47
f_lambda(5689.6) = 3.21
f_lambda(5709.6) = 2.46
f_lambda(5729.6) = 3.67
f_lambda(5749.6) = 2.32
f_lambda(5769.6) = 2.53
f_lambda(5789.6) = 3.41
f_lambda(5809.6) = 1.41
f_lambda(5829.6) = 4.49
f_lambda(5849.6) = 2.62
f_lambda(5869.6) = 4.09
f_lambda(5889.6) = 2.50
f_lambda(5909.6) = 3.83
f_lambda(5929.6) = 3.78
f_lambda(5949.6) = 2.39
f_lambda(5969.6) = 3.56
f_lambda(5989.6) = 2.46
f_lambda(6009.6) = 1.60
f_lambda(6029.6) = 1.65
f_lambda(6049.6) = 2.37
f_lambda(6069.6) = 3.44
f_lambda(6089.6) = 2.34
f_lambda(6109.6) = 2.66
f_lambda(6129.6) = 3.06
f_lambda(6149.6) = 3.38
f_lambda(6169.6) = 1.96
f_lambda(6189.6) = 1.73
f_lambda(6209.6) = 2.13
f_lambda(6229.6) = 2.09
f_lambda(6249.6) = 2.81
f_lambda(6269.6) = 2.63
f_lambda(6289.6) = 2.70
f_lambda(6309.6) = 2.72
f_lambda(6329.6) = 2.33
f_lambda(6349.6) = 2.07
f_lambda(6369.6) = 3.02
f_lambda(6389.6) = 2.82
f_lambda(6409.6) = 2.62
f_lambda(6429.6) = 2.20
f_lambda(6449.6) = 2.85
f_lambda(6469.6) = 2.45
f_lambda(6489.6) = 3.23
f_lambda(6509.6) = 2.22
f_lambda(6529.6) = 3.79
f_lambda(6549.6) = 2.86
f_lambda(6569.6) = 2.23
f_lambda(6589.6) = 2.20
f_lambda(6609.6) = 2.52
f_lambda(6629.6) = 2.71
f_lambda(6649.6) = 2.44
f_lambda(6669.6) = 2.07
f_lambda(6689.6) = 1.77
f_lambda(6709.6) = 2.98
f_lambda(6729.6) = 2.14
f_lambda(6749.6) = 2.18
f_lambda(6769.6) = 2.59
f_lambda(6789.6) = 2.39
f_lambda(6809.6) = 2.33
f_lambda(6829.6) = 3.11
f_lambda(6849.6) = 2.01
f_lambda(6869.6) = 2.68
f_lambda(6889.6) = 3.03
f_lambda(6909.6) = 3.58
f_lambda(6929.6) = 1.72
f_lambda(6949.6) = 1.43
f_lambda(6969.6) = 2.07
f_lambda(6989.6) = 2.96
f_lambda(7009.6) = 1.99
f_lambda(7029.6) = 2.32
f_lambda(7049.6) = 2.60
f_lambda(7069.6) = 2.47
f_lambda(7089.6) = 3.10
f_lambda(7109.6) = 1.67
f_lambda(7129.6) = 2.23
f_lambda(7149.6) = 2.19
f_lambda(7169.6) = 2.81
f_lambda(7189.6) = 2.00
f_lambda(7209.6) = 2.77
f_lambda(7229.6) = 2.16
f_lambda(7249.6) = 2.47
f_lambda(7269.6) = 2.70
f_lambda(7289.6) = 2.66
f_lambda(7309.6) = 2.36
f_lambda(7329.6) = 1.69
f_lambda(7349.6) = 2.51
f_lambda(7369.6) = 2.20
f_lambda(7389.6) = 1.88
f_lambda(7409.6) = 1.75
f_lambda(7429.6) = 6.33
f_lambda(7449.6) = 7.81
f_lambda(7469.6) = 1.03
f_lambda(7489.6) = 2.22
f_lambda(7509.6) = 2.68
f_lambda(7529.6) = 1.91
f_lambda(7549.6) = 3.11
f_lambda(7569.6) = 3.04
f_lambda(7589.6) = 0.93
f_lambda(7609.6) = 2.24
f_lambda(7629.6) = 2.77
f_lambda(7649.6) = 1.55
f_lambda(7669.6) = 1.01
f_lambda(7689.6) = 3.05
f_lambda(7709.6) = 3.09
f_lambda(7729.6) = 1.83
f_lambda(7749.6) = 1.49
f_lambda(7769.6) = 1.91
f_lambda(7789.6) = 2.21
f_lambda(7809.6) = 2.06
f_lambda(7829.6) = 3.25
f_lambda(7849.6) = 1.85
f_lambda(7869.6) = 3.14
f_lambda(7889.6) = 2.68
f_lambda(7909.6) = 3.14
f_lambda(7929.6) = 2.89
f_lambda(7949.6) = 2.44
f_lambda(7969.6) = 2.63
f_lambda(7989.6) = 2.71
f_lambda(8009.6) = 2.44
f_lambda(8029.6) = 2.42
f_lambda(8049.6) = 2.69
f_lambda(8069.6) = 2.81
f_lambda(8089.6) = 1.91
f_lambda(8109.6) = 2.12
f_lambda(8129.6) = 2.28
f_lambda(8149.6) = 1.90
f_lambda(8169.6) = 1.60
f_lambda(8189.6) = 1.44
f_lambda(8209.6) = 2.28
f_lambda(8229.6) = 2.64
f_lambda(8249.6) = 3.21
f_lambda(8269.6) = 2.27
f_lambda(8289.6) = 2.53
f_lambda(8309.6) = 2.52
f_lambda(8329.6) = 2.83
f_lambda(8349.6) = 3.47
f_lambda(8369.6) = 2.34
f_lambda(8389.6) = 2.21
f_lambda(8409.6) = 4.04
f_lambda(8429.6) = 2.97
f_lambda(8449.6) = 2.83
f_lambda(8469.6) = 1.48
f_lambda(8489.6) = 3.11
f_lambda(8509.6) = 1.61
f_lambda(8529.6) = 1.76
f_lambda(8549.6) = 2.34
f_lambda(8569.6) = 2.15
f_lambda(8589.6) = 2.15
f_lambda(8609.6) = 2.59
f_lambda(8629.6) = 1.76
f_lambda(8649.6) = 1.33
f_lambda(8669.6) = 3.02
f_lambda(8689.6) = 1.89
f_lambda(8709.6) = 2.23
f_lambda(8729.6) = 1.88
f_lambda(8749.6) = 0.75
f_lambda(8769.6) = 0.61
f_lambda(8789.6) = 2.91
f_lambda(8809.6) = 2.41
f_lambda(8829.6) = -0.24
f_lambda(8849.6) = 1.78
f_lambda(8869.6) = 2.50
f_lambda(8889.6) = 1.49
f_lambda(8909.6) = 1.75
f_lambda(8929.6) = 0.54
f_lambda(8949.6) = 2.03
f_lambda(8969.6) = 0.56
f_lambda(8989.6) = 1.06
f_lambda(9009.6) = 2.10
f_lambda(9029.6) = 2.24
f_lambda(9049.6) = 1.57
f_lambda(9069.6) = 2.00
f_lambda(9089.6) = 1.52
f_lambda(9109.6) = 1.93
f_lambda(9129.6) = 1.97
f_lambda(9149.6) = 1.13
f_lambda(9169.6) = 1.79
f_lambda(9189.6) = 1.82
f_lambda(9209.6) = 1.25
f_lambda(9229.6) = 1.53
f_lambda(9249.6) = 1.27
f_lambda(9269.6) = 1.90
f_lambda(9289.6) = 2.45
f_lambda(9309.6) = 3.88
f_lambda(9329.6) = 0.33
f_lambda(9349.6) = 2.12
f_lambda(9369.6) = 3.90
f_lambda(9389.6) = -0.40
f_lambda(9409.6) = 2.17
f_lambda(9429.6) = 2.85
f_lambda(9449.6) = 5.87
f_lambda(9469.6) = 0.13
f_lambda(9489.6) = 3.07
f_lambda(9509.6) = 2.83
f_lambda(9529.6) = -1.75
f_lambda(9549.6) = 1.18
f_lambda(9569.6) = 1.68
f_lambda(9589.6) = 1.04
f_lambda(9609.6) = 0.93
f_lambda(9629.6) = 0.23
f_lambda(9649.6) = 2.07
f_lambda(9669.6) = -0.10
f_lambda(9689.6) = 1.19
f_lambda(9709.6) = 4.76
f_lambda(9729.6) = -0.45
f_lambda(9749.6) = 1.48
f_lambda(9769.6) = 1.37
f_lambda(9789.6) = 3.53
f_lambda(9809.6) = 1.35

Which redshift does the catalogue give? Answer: 0.995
